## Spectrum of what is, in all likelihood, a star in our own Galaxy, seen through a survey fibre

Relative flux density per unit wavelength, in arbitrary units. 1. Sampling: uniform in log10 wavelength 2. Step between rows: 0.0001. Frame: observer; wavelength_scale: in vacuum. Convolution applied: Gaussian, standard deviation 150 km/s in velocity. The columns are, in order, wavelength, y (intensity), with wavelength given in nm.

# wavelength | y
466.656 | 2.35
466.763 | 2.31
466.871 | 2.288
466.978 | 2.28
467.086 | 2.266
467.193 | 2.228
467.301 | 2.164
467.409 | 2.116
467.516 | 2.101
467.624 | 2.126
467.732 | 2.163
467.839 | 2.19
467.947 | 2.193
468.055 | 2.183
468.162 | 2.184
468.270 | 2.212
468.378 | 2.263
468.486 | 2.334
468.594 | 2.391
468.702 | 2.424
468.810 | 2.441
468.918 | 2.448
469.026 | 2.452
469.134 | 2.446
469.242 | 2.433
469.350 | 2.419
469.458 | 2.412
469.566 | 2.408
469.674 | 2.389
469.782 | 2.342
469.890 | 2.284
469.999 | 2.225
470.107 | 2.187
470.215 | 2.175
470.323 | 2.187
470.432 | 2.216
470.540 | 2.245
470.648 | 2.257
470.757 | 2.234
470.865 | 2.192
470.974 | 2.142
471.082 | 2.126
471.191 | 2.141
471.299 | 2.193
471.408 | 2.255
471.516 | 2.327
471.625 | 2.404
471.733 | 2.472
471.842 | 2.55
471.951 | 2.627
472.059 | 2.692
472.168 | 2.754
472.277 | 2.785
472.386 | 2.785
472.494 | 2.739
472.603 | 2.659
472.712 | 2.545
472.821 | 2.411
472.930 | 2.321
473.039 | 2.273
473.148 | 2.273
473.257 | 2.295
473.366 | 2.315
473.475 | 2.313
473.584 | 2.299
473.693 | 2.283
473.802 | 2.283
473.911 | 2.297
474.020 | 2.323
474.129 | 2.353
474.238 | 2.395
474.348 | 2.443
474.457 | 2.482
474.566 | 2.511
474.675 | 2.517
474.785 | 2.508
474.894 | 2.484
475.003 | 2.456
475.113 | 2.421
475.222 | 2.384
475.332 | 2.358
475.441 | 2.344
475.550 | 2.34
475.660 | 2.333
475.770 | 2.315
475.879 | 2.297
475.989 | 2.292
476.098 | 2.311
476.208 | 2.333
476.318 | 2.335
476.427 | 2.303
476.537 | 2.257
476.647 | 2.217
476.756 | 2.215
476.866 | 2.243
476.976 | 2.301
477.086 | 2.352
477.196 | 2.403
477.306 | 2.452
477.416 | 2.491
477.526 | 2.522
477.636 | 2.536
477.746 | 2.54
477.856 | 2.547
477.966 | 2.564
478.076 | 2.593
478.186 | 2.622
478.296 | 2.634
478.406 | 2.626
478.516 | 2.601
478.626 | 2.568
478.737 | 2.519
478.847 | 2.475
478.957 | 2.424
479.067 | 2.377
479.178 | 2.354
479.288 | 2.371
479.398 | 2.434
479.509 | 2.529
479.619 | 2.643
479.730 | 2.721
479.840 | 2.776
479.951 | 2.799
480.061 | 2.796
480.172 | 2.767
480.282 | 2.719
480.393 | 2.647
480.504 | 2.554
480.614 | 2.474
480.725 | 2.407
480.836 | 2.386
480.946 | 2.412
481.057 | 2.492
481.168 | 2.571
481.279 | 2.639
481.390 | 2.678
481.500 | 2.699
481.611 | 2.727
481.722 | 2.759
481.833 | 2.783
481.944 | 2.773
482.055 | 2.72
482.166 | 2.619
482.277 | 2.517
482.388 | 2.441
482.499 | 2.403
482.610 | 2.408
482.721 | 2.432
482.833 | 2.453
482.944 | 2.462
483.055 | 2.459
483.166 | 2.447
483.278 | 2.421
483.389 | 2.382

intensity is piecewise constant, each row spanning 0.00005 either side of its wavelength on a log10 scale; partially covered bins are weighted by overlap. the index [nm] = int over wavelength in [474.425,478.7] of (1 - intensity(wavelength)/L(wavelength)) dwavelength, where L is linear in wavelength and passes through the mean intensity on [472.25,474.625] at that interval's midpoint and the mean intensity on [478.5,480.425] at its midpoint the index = 0.14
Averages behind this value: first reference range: 2.42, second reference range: 2.58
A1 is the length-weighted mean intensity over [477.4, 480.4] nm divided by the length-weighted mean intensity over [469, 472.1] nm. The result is 1.11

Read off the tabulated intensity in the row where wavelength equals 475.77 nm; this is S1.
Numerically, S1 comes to 2.315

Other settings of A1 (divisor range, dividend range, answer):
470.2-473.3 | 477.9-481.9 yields 1.08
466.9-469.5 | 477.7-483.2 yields 1.12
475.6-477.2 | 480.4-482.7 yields 1.12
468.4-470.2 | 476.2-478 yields 1.01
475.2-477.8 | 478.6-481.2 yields 1.08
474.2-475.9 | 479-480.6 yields 1.08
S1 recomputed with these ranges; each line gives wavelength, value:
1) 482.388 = 2.441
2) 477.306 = 2.452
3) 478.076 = 2.593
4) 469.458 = 2.412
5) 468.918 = 2.448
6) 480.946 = 2.412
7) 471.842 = 2.55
